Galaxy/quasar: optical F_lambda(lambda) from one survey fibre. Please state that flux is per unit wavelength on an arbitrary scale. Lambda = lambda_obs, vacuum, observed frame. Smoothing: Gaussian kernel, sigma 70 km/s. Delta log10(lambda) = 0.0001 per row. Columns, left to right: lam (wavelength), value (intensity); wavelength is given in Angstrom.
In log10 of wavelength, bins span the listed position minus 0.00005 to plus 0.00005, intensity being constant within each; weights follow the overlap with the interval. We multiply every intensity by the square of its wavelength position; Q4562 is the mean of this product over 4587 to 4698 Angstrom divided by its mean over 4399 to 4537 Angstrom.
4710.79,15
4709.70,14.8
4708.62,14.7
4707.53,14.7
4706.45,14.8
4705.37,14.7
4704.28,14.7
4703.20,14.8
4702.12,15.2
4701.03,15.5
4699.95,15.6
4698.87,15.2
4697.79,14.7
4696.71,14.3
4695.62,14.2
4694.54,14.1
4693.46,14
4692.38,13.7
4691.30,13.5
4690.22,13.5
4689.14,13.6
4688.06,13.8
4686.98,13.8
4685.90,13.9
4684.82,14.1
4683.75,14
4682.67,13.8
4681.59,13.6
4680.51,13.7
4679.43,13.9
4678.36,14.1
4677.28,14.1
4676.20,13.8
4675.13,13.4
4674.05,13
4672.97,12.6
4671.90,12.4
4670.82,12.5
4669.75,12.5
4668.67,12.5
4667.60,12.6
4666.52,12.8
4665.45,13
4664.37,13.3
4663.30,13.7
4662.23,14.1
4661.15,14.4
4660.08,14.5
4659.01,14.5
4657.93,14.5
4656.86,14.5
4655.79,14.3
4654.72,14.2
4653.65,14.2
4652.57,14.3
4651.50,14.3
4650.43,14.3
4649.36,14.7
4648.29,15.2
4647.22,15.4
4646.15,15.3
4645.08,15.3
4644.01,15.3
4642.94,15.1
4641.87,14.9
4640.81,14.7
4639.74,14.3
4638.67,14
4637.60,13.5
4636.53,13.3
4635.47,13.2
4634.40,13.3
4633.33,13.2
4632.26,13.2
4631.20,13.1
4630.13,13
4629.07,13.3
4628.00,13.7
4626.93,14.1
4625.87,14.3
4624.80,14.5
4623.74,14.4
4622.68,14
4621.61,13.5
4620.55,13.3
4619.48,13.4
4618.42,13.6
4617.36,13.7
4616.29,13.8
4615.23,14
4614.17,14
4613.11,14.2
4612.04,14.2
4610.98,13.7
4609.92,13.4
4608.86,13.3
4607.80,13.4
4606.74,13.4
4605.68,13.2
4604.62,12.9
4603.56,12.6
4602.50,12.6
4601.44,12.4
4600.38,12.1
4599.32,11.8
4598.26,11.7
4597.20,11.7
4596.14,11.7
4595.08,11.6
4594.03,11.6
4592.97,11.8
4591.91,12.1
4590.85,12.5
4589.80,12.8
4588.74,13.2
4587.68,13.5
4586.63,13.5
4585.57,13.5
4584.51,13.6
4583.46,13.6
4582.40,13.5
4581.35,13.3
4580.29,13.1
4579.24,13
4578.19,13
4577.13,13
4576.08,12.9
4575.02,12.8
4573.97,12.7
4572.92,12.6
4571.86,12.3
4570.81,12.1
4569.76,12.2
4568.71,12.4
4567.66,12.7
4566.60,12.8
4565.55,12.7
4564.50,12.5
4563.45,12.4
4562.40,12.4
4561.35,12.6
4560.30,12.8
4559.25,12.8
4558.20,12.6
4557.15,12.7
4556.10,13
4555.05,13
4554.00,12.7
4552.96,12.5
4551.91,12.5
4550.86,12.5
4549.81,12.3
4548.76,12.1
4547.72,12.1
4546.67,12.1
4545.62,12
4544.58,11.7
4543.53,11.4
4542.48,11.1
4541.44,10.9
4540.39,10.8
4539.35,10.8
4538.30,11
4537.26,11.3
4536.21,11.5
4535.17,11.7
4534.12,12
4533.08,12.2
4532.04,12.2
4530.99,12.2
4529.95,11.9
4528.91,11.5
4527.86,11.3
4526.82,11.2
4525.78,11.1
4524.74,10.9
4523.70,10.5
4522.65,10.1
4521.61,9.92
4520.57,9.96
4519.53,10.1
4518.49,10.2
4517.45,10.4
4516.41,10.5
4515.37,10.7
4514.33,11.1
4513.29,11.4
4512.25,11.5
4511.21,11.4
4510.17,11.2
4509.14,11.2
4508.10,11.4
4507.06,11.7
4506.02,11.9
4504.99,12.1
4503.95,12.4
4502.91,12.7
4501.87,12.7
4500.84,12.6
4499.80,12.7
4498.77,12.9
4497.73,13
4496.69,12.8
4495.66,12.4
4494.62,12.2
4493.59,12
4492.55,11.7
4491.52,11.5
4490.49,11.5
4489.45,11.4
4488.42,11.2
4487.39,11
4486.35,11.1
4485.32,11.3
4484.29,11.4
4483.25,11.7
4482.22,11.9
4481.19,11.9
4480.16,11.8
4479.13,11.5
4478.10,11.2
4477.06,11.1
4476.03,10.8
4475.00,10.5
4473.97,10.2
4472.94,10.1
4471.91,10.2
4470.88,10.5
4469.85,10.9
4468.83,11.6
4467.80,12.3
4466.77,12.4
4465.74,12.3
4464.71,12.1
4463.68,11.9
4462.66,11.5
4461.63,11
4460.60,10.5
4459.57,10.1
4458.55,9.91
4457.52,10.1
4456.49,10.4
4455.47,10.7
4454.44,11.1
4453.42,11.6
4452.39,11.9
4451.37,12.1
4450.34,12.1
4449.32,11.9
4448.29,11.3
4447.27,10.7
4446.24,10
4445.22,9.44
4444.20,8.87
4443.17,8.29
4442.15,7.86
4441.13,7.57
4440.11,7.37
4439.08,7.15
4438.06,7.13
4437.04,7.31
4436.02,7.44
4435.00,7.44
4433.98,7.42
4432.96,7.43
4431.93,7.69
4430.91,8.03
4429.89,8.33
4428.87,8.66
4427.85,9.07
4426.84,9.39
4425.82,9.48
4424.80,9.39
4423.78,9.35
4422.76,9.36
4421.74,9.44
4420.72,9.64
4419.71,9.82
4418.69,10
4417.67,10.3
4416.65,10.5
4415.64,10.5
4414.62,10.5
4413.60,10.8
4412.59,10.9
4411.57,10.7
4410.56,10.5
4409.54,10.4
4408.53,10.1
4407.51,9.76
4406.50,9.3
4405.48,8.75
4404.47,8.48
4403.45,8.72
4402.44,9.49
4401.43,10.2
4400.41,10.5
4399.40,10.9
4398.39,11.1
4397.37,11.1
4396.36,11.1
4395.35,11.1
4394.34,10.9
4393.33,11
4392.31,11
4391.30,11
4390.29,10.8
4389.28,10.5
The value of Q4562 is 1.4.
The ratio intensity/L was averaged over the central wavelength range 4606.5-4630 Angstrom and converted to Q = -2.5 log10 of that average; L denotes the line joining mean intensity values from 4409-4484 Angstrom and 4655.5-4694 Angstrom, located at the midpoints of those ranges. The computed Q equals -0.08 mag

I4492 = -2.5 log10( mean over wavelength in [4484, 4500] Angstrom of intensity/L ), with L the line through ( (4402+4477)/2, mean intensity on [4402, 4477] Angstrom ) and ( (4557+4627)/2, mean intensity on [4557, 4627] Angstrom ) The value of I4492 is -0.088 mag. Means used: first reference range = 9.88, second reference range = 13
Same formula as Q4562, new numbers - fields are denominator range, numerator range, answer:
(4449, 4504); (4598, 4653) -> 1.28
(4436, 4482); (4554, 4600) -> 1.27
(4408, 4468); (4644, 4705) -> 1.58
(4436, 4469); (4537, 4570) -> 1.24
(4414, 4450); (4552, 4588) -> 1.52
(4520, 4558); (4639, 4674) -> 1.27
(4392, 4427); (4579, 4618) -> 1.39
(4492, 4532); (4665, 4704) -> 1.29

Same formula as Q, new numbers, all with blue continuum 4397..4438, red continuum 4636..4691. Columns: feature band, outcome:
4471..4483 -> -0.05 mag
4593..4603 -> 0.07 mag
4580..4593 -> -0.05 mag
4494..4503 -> -0.16 mag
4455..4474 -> -0.07 mag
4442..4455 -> -0.07 mag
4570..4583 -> -0.04 mag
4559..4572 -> -0.03 mag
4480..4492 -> -0.08 mag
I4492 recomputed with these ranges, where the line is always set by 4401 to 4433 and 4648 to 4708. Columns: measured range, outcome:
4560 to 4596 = -0.038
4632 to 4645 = -0.058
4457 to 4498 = -0.076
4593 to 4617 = -0.009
